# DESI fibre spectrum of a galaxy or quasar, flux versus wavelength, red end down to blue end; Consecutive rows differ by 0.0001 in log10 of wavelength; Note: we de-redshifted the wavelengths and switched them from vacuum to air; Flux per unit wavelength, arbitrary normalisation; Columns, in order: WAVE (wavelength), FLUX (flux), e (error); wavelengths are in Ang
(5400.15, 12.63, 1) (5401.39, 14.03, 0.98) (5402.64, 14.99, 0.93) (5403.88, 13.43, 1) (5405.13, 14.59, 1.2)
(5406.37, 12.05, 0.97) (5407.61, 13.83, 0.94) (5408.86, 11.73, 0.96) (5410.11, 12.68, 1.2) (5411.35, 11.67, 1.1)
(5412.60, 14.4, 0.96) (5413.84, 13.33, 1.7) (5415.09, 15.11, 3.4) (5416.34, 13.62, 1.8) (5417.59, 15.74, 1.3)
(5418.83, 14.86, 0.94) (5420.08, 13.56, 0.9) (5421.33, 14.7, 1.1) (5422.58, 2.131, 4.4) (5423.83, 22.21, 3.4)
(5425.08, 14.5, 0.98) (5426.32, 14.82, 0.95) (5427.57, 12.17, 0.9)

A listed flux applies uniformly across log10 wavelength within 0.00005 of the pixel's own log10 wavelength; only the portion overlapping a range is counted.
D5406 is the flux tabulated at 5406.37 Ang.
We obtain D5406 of 12.05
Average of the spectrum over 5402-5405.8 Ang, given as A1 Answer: 14.3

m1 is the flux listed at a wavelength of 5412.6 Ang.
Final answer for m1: 14.4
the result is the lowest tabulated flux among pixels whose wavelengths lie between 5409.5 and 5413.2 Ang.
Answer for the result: 11.67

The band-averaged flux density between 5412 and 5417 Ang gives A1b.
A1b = 14.1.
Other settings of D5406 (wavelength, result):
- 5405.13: 14.59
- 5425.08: 14.5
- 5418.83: 14.86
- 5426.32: 14.82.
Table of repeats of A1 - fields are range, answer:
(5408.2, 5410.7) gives 12.2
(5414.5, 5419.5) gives 14.8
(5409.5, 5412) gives 12.2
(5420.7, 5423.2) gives 8.42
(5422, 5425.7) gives 13.1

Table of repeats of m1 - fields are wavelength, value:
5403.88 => 13.43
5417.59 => 15.74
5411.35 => 11.67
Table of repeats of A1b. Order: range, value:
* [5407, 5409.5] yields 12.7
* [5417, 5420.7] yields 14.7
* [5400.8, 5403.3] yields 14.5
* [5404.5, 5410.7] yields 13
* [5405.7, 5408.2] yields 13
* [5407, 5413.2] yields 12.8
